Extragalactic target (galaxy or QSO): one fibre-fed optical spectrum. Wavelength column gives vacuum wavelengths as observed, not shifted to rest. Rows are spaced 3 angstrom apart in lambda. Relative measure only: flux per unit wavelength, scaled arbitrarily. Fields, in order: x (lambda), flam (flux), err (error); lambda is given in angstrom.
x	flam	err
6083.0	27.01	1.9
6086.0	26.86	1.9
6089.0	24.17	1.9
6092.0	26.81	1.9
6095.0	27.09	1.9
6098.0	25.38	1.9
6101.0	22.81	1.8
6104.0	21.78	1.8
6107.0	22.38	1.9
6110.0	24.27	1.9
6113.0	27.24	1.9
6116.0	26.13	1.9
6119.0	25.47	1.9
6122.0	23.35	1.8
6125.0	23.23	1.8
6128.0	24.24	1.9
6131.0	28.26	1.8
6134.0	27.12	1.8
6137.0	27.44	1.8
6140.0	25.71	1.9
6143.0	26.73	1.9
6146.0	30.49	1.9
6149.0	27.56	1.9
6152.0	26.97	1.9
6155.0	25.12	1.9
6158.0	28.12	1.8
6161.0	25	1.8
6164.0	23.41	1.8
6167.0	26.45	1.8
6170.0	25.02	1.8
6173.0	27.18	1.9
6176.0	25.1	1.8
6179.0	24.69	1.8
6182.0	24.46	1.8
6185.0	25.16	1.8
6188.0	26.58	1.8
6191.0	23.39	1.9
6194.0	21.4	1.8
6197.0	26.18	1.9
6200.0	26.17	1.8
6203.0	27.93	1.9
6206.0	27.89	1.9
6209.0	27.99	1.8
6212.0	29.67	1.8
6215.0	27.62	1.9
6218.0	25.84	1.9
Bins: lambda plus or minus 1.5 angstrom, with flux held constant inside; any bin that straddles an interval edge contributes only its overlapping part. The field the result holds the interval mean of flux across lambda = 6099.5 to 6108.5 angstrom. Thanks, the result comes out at 22.3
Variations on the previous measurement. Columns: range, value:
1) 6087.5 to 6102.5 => 25.3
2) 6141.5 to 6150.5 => 28.3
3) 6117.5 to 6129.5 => 24.1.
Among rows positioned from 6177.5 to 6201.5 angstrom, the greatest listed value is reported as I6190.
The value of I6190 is 26.58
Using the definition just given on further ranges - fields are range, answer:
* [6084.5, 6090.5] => 26.86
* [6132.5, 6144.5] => 27.44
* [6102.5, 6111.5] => 24.27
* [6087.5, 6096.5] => 27.09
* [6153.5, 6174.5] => 28.12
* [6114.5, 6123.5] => 26.13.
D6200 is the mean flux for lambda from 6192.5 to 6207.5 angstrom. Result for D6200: 25.9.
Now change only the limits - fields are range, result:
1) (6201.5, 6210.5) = 27.9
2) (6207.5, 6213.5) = 28.8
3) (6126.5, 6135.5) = 26.5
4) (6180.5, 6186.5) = 24.8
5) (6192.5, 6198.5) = 23.8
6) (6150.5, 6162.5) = 26.3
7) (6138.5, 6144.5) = 26.2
